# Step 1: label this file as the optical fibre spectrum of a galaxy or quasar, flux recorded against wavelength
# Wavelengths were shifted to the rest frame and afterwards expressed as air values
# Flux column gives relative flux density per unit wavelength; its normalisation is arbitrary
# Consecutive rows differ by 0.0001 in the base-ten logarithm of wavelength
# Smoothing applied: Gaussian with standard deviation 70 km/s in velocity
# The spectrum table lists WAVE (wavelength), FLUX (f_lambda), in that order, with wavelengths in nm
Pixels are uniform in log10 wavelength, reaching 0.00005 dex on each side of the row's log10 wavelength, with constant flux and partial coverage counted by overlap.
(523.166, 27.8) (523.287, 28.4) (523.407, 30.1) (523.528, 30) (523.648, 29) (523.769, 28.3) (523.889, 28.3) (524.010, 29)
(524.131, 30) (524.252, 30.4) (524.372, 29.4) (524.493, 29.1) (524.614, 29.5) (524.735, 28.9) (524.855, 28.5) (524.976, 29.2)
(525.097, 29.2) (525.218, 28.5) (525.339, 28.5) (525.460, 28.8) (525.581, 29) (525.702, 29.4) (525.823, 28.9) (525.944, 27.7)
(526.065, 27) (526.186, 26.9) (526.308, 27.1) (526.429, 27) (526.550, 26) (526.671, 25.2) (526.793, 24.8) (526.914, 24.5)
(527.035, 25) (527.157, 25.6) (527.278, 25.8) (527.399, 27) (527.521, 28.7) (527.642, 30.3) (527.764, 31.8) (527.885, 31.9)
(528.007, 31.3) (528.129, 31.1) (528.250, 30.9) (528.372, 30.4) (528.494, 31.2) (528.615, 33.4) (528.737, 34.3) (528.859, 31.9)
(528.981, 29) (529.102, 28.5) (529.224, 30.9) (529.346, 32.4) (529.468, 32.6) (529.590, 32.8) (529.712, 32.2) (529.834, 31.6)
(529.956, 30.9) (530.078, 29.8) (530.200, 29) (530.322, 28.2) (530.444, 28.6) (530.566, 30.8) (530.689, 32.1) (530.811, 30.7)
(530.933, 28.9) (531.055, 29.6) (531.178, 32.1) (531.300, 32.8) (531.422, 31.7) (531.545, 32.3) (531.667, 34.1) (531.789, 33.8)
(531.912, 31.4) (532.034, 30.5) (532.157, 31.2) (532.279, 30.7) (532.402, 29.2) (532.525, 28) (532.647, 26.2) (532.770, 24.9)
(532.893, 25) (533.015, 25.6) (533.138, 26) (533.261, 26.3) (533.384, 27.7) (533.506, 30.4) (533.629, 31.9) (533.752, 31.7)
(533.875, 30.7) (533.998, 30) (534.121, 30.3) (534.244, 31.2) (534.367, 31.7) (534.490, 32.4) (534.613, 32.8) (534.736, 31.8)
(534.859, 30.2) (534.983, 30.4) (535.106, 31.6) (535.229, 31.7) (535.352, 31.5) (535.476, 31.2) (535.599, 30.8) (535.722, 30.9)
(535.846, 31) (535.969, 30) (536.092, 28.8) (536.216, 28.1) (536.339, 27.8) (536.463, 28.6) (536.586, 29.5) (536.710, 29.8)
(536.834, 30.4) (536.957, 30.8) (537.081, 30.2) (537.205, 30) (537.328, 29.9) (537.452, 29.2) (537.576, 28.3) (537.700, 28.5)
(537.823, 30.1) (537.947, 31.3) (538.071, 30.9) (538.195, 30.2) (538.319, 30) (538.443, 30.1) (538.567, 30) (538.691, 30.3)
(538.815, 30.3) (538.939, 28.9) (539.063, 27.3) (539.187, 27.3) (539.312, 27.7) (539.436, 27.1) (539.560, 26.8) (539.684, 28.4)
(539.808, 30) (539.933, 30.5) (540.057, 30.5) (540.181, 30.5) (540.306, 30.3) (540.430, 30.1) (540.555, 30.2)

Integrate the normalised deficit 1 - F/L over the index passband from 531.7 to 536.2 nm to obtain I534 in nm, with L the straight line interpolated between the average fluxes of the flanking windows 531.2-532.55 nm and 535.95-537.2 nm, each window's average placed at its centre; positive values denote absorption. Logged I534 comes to 0.08 nm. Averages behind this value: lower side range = 31.5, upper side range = 29.4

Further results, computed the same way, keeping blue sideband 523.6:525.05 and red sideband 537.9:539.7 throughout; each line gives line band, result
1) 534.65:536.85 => -0.09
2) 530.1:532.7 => -0.13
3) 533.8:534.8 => -0.08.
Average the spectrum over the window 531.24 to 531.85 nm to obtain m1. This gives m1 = 33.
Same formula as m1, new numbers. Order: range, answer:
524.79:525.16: 29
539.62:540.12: 29.9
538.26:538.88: 30.1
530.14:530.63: 29.1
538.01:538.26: 30.5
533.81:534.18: 30.3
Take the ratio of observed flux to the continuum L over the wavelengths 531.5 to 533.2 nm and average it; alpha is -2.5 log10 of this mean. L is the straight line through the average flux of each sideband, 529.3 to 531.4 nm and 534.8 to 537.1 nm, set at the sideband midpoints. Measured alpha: 0.05 mag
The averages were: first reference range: 30.9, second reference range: 30.2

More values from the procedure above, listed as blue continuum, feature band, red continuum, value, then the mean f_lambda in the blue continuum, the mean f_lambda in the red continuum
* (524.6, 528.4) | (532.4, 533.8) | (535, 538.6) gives 0.067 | 28.2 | 30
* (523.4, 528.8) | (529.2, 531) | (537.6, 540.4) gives -0.064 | 28.8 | 29.4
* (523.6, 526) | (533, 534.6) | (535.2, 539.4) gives -0.014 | 29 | 29.7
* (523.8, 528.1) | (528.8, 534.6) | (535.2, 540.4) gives -0.048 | 28.3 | 29.6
